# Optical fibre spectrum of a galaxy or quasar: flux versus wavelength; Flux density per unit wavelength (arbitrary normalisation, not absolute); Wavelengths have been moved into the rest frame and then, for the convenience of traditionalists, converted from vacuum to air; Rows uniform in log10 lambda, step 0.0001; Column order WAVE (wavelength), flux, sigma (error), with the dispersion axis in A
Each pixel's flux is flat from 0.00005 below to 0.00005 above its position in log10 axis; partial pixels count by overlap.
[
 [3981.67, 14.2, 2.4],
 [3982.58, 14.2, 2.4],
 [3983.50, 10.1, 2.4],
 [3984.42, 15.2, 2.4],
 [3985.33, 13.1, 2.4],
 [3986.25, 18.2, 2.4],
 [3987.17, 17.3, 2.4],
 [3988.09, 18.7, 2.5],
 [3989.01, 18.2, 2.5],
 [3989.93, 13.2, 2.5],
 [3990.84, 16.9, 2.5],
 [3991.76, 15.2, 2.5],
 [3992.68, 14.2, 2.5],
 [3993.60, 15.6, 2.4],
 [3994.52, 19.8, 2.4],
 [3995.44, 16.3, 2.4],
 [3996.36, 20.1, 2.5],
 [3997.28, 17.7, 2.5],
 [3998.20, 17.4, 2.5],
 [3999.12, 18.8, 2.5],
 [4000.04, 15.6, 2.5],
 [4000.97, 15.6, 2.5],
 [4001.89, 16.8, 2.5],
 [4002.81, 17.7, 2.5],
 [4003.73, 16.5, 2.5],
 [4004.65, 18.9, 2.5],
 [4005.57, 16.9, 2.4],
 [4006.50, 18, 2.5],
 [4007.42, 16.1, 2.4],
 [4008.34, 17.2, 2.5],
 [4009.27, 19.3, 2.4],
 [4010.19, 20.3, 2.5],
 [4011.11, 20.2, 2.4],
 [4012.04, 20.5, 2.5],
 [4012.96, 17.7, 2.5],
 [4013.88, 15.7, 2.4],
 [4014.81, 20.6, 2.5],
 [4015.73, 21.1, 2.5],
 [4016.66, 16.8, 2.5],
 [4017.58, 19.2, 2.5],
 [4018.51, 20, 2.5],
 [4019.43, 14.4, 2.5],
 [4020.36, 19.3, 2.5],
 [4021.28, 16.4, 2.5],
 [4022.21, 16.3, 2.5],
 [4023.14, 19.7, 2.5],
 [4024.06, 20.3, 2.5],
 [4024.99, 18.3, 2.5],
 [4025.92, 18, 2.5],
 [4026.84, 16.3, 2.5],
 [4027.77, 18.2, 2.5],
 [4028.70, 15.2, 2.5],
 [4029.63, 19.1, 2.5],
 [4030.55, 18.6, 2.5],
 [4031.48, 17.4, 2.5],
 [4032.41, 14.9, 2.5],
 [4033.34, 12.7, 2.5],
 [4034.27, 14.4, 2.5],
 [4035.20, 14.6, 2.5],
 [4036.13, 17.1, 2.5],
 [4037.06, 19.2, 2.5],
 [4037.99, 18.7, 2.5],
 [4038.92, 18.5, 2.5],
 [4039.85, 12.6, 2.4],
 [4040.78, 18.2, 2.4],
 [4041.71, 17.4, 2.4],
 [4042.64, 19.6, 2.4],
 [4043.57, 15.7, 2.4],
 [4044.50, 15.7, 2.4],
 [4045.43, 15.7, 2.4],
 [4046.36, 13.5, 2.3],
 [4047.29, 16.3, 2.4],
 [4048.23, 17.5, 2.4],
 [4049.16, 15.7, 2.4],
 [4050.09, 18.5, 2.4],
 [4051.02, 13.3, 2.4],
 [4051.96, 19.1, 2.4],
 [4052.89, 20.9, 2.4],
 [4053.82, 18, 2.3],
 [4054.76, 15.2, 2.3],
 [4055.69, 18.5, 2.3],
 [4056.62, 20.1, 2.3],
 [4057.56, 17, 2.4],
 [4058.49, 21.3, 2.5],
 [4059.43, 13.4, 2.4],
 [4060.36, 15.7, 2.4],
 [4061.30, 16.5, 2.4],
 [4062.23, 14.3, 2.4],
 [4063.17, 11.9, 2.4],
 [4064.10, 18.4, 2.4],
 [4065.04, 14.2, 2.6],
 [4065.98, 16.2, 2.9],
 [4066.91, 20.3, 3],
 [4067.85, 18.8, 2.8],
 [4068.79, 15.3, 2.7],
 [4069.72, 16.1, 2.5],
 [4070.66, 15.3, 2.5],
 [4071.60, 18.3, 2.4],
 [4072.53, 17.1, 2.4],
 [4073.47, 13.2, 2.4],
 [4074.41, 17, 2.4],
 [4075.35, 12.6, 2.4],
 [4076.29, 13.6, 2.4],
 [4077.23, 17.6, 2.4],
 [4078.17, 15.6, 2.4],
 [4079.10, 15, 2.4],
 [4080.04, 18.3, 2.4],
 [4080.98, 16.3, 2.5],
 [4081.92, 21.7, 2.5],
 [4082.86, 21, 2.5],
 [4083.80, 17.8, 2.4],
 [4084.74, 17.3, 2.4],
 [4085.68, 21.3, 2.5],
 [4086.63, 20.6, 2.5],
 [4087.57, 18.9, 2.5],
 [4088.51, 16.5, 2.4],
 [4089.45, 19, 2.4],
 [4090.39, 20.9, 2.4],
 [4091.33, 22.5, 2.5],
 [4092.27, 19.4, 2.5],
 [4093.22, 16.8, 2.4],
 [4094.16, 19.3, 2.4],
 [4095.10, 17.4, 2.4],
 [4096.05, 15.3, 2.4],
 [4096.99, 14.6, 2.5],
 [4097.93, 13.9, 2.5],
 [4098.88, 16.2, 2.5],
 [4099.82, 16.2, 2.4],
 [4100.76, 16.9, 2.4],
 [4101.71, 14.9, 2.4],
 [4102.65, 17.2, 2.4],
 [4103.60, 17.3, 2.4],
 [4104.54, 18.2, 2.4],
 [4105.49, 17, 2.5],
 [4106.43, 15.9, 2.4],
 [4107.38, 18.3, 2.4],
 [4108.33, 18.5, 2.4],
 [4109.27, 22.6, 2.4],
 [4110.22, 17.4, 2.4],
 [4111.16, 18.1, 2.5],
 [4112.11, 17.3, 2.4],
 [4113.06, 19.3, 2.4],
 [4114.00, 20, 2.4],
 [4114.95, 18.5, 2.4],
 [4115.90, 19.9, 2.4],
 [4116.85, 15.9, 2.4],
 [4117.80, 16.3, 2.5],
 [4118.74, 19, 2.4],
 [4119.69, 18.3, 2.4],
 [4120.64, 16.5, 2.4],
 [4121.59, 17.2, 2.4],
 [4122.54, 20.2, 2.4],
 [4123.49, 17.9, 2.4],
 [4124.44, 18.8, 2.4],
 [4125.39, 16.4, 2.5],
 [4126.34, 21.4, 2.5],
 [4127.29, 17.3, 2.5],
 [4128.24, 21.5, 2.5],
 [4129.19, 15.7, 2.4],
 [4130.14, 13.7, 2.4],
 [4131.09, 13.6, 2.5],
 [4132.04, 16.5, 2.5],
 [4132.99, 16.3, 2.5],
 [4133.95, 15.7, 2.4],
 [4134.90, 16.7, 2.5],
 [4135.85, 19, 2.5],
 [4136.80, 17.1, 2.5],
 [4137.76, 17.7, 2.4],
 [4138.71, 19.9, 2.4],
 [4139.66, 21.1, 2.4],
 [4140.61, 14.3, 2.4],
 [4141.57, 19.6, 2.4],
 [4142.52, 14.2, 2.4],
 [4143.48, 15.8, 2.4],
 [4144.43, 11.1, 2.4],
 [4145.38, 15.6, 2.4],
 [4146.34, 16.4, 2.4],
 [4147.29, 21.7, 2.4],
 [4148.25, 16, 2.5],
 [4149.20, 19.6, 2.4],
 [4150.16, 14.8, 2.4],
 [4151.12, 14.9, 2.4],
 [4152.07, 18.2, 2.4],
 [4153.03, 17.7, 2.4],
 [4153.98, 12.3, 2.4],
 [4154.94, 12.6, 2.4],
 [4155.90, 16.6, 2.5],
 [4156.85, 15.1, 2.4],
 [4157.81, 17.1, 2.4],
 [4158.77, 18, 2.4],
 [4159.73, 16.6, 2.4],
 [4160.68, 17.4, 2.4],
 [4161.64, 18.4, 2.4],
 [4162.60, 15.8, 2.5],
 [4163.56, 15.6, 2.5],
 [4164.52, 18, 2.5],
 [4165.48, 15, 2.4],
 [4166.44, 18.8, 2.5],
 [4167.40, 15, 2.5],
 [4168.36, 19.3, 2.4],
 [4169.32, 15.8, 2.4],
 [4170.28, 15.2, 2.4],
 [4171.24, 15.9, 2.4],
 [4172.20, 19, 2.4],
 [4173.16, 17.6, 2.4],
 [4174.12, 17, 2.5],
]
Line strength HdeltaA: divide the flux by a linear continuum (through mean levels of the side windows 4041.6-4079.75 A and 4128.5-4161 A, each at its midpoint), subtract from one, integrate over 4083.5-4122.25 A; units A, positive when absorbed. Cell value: -3.4 A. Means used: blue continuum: 16.5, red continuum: 16.5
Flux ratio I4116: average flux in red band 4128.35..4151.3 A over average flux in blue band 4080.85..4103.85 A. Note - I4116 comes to 0.92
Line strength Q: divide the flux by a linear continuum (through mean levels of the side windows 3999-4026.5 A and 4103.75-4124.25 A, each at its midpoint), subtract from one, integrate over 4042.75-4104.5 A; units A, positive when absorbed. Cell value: 3.8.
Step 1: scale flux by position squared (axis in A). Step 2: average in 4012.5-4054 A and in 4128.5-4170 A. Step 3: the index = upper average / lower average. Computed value 1.01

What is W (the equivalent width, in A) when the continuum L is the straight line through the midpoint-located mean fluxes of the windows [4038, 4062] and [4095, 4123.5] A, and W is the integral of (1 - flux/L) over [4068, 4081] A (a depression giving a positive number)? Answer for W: 1.0 A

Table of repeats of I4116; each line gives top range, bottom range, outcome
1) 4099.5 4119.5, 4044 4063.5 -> 1.08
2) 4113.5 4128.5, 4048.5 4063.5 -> 1.09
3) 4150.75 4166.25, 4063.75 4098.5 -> 0.94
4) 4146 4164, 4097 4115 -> 0.95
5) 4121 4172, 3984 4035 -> 0.97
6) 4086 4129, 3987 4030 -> 1.02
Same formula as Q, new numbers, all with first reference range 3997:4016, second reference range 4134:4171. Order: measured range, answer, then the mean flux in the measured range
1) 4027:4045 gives 1.03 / 16.7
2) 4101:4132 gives -1.45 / 17.8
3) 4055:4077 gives 1.45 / 16.3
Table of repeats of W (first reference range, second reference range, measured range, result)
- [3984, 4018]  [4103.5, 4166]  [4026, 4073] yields 1.7 A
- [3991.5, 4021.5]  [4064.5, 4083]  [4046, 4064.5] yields 0.2 A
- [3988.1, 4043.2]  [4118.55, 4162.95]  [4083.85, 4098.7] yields -0.9 A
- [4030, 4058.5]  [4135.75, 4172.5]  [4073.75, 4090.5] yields -0.9 A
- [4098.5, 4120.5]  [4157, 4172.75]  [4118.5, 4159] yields 0.9 A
